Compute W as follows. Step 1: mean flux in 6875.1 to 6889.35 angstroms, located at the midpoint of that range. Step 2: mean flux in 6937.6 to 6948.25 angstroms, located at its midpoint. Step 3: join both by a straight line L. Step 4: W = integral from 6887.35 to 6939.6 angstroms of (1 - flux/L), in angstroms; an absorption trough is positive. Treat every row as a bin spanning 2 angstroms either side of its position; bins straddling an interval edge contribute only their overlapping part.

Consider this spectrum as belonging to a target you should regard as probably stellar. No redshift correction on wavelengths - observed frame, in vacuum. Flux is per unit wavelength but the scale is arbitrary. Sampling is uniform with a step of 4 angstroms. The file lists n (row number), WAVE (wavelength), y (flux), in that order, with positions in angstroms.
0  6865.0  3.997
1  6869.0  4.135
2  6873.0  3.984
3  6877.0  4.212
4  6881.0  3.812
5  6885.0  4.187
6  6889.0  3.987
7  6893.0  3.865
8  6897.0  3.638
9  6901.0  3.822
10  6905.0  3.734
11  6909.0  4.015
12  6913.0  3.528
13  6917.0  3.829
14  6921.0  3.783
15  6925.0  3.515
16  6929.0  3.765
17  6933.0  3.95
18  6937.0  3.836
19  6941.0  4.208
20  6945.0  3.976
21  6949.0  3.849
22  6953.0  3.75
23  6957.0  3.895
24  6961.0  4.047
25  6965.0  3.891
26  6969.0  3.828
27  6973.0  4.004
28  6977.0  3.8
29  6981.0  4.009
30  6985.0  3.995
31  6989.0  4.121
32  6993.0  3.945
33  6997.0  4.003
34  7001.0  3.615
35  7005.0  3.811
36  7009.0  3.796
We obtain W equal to 3.22 angstroms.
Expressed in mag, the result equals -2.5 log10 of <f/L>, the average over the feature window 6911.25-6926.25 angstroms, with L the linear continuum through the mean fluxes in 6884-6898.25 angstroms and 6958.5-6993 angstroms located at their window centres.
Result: 0.07 mag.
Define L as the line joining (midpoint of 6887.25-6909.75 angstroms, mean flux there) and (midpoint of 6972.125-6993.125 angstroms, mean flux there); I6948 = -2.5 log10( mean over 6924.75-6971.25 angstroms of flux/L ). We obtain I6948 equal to 0.01 mag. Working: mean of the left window 3.83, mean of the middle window 3.89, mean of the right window 3.98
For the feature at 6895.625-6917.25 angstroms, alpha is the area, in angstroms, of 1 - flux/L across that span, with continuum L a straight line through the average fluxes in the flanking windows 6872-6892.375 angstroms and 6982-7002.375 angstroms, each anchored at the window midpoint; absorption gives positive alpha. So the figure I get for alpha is 1.4 angstroms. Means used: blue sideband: 4.03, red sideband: 3.95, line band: 3.76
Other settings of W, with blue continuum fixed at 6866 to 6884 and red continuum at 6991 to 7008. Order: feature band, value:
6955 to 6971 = -0.06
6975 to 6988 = -0.27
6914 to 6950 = 0.92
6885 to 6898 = 0.38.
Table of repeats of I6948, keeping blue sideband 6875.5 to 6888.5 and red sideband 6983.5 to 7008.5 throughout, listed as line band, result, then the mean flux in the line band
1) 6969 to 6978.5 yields 0.012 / 3.89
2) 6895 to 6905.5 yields 0.084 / 3.73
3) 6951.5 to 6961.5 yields 0.021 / 3.88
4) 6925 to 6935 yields 0.057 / 3.79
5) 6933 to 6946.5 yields -0.005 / 4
